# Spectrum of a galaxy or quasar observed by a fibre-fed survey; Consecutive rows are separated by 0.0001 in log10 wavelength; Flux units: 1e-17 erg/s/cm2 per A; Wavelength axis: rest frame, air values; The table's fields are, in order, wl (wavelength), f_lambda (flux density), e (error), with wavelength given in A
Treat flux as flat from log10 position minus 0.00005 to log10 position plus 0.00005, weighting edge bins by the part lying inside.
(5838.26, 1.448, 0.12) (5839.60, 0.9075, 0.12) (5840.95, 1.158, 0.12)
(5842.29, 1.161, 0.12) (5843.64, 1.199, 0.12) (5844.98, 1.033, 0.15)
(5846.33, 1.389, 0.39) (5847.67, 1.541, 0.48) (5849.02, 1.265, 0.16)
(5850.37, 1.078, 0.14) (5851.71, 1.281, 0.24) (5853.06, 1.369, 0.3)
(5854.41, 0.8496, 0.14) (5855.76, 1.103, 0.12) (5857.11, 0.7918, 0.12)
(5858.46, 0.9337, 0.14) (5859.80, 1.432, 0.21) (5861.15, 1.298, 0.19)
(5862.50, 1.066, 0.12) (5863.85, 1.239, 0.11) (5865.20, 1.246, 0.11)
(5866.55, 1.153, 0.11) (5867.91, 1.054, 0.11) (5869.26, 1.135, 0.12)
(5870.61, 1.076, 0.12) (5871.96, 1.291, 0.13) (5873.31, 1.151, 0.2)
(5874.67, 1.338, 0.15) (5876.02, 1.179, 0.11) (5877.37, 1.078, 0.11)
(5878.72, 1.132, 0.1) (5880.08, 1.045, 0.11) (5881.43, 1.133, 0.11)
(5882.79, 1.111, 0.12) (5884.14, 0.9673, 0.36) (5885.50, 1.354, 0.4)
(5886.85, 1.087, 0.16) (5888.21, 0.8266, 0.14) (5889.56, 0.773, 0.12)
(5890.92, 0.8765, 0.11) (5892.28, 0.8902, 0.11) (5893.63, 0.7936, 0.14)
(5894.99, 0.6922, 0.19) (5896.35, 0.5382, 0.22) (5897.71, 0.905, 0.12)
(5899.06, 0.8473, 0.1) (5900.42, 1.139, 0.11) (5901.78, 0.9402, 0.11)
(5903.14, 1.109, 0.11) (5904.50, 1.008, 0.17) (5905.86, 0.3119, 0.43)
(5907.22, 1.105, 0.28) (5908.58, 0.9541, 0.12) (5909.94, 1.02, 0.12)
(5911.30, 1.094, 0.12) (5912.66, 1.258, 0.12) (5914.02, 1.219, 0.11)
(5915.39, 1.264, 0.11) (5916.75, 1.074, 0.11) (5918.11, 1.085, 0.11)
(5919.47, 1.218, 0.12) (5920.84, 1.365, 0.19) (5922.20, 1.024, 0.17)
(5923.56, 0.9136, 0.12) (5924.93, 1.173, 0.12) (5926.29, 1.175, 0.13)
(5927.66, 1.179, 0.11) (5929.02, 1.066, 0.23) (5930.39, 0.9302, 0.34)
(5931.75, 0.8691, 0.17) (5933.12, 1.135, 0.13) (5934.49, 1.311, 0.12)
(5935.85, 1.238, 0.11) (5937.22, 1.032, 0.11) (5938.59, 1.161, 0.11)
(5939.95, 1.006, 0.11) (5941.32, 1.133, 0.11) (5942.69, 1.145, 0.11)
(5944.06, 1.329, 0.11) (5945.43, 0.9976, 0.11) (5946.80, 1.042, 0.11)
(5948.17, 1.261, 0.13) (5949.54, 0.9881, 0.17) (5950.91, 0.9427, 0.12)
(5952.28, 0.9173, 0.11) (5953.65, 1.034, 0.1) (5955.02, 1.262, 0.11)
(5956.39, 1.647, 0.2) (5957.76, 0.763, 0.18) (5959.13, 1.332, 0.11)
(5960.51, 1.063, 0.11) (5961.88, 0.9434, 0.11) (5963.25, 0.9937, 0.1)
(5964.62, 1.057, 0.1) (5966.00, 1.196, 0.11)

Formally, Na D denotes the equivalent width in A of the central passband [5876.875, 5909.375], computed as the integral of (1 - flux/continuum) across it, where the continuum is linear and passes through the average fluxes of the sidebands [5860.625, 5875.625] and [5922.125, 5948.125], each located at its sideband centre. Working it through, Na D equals 6.0 A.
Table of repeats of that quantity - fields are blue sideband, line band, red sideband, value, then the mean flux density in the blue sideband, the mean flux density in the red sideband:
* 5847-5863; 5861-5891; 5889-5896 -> -4.98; 1.17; 0.792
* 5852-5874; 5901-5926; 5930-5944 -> 1.20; 1.14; 1.11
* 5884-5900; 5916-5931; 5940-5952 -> -1.61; 0.88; 1.09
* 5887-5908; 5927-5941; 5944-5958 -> -0.88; 0.857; 1.11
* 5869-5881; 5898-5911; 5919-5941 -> 2.21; 1.16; 1.11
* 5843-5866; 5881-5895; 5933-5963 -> 2.37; 1.18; 1.12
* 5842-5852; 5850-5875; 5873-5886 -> 0.97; 1.25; 1.15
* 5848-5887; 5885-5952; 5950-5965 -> 4.67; 1.15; 1.09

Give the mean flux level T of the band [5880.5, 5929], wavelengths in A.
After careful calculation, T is 1.01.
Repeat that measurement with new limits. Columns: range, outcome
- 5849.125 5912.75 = 1.04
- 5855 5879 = 1.15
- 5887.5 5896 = 0.799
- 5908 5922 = 1.15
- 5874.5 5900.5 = 0.975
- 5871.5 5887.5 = 1.15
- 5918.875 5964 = 1.11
